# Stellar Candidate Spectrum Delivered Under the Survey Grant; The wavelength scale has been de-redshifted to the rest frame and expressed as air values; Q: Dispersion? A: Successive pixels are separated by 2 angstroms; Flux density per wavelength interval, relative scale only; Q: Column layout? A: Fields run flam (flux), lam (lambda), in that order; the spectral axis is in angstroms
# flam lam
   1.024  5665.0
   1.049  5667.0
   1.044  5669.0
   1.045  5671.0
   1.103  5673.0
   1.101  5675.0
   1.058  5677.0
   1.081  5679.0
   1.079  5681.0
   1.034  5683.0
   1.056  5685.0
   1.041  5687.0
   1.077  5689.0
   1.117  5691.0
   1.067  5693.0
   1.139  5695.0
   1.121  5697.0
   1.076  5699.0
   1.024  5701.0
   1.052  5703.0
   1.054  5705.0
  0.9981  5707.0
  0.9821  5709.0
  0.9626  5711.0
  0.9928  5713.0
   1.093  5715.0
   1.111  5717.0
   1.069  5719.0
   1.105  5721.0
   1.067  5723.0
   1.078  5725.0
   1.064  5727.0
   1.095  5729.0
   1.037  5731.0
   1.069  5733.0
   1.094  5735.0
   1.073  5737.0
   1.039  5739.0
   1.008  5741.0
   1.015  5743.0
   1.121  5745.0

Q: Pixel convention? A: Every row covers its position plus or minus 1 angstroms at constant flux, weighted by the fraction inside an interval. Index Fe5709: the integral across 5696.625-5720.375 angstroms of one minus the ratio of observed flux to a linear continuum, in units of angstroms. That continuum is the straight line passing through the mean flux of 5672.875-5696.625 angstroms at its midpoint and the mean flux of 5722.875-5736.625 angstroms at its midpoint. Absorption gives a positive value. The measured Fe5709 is 0.7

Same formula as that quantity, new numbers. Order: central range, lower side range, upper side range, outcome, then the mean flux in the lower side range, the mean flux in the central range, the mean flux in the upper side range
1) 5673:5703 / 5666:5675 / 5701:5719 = -0.75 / 1.06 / 1.08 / 1.03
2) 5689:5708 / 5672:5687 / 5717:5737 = 0.02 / 1.07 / 1.07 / 1.08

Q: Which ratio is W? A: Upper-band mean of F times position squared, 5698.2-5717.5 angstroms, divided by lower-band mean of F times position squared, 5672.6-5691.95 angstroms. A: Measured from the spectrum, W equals 1.0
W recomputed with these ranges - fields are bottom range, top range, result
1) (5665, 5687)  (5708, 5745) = 1.01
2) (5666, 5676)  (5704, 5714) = 0.95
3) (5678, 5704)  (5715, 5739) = 1.02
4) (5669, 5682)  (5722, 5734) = 1.01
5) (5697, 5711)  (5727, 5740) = 1.04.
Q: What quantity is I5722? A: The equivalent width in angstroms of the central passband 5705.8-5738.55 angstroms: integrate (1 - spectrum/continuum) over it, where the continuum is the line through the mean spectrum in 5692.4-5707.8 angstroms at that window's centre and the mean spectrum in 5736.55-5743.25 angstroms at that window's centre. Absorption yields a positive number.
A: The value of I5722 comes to -0.24 angstroms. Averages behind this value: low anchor 1.07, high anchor 1.03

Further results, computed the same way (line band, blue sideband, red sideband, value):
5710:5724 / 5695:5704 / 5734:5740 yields 0.2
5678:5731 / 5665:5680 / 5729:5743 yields -0.1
